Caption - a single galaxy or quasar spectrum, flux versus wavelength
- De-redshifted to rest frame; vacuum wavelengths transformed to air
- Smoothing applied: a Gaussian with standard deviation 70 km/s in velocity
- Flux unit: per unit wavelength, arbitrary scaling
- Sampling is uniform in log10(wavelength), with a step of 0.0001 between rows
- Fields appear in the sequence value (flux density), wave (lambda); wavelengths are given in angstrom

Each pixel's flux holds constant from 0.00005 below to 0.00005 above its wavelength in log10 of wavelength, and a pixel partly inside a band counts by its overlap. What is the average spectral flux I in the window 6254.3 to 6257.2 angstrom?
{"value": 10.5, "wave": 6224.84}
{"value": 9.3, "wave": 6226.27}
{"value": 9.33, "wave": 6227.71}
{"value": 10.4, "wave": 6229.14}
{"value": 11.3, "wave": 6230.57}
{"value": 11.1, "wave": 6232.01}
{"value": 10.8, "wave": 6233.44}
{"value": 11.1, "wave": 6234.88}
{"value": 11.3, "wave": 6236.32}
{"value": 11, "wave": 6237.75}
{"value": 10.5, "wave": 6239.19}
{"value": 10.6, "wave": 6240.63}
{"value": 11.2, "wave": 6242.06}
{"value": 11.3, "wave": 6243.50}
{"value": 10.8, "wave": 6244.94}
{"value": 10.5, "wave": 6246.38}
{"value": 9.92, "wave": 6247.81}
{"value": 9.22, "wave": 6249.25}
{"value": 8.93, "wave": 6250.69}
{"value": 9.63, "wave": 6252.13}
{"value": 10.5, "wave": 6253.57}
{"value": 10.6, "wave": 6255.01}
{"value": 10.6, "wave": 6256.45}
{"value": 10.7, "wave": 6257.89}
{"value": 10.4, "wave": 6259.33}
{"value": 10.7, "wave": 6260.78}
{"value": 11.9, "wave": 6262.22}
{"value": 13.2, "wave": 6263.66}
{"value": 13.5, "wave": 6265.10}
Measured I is 10.6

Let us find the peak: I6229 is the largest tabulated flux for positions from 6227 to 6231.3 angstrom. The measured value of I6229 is 11.3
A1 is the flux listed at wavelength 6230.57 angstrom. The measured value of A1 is 11.3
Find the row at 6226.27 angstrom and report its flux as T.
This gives 9.3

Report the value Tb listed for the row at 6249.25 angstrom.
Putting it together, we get 9.22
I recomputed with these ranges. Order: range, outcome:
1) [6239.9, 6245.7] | 11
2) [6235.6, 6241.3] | 10.8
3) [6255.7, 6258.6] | 10.7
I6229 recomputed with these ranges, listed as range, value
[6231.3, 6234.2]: 11.1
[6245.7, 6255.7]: 10.6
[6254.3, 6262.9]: 11.9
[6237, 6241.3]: 11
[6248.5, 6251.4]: 9.22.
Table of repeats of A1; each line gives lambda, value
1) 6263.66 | 13.2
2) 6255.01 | 10.6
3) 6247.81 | 9.92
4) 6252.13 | 9.63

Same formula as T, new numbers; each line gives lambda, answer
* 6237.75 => 11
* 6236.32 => 11.3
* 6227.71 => 9.33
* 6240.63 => 10.6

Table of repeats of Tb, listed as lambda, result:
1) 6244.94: 10.8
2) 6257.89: 10.7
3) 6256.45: 10.6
